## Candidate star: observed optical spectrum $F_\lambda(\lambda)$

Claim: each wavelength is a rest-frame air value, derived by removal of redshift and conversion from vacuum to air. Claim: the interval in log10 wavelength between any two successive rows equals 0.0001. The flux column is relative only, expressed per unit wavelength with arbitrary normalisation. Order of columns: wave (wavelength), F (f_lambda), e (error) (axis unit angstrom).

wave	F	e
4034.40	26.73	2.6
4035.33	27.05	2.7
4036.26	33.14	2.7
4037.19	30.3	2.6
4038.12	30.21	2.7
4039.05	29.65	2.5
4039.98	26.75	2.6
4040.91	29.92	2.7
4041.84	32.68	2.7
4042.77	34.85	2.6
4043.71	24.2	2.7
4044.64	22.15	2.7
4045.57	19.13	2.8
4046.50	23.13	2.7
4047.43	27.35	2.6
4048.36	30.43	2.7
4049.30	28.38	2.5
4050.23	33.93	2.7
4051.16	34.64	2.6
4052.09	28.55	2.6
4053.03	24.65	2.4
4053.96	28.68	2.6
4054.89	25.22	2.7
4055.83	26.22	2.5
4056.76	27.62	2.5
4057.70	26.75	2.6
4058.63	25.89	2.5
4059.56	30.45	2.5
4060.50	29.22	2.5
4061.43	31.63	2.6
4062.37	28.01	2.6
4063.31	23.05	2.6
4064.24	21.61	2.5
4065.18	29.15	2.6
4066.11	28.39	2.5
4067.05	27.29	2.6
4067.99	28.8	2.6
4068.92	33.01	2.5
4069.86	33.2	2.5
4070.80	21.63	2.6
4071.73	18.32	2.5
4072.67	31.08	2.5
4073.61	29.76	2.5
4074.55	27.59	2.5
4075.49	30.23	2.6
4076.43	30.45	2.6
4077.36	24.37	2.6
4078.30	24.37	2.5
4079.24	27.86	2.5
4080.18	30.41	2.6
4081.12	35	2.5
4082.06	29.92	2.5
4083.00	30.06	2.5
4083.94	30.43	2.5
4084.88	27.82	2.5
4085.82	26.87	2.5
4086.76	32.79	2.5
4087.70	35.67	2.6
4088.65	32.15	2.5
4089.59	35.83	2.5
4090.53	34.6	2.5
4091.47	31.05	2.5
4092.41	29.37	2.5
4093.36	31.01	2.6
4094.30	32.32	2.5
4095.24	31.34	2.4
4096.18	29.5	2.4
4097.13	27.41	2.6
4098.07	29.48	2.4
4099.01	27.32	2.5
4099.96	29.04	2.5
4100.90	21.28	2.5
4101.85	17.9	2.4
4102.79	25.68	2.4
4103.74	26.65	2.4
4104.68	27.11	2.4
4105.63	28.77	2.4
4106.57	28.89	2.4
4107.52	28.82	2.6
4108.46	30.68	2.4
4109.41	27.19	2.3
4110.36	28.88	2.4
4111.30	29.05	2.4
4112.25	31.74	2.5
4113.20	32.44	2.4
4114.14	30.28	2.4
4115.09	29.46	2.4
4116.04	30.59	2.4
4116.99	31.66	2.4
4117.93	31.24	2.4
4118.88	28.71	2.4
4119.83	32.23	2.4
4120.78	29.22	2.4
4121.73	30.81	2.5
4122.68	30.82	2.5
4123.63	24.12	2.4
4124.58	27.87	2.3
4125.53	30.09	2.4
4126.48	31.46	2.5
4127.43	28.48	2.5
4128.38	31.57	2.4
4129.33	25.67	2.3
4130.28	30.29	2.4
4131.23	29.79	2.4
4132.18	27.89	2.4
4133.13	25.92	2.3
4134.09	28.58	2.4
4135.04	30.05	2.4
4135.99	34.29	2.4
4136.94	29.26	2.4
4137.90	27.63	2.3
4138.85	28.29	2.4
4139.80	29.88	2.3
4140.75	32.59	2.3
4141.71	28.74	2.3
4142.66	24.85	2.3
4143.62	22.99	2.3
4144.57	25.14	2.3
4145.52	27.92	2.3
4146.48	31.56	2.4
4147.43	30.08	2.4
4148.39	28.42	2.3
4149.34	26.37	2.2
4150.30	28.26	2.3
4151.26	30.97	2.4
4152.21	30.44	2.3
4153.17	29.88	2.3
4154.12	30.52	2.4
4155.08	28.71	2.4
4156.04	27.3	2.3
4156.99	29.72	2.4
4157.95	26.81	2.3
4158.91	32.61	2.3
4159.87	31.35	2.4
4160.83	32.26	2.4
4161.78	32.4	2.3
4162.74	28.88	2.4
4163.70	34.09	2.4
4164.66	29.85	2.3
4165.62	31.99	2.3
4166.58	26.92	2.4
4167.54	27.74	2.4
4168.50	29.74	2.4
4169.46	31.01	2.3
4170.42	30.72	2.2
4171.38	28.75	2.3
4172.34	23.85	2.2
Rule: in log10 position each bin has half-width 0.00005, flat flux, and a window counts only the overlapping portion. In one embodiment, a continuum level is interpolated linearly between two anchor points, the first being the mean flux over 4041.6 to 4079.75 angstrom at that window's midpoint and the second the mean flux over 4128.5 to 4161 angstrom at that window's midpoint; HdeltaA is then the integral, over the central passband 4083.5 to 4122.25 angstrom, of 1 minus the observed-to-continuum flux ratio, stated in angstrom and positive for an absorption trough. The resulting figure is -1.8 angstrom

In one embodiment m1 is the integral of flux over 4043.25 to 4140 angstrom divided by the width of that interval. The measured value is 28.7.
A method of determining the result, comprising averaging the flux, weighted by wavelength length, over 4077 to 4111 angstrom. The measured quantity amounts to 29.1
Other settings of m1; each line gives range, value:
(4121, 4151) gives 28.7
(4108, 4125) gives 29.8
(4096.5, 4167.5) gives 29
